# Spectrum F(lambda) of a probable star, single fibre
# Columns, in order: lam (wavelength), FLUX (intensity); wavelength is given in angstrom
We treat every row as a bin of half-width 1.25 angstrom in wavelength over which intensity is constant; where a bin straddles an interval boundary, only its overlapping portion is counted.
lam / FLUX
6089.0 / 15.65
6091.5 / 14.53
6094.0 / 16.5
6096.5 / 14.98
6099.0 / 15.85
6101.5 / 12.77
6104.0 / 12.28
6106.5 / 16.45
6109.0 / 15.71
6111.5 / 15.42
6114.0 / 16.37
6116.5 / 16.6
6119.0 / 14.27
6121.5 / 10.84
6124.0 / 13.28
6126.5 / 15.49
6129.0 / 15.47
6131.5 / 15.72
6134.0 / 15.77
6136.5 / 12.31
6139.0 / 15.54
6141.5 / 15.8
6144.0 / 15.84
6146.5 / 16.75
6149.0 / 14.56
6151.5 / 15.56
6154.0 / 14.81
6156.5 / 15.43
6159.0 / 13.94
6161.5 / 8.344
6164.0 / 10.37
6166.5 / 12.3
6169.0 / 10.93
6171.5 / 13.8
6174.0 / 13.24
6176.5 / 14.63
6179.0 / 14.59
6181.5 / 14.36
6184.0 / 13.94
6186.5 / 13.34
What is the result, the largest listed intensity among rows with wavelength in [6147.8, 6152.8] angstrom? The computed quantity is 15.56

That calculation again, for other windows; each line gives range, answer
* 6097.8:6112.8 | 16.45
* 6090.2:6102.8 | 16.5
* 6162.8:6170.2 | 12.3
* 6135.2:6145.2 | 15.84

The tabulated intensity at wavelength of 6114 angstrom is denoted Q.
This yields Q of 16.37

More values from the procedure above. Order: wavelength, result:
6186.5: 13.34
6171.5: 13.8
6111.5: 15.42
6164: 10.37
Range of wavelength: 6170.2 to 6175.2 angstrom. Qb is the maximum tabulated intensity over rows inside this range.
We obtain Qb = 13.8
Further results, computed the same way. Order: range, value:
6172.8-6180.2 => 14.63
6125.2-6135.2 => 15.77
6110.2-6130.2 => 16.6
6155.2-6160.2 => 15.43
